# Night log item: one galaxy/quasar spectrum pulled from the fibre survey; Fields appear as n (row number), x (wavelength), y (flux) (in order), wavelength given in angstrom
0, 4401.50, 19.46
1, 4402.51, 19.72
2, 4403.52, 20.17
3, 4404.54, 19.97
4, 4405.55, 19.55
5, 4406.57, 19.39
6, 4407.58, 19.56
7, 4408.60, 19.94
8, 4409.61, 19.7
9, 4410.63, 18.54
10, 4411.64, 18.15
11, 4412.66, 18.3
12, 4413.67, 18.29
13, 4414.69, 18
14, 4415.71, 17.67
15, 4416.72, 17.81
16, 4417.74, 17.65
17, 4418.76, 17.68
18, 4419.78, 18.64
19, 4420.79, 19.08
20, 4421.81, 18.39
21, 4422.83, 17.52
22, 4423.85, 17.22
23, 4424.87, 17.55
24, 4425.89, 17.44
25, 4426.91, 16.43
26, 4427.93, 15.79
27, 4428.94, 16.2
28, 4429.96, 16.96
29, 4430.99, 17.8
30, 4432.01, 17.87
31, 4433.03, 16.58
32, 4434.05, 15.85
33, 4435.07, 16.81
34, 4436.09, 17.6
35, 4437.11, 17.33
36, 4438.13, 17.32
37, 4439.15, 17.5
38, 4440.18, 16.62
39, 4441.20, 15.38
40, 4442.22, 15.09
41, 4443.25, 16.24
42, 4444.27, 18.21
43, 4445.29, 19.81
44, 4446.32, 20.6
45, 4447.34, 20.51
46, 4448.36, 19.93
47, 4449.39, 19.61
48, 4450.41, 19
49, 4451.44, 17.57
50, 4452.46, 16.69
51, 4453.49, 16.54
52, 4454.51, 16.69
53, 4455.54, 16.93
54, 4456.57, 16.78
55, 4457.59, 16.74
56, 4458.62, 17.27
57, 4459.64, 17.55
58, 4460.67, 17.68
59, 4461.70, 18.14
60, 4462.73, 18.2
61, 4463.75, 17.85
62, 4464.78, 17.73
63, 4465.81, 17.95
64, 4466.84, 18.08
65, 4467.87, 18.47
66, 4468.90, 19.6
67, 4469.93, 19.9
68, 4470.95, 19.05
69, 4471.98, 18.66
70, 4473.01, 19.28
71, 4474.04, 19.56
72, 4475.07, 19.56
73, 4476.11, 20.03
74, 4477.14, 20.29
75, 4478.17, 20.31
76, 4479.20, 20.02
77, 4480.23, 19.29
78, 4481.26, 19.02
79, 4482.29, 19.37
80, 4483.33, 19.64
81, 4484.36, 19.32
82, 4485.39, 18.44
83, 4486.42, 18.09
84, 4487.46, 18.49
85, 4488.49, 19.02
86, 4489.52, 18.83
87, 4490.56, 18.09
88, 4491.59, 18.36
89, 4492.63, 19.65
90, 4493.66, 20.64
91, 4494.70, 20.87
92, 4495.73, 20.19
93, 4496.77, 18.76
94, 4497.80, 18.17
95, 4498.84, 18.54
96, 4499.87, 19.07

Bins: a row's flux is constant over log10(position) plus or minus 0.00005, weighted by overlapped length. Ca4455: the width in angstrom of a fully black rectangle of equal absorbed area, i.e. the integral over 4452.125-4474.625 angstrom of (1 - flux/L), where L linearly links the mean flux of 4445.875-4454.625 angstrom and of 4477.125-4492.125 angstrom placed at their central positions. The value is 0.99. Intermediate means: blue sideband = 18.7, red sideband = 19.1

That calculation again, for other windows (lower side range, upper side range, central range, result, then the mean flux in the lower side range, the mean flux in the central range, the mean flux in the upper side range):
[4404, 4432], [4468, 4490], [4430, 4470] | 2.2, 18.1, 17.7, 19.3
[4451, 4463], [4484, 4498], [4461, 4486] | -1.3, 17.2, 19.1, 19.1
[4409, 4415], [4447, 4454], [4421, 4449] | 1.6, 18.6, 17.5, 18.5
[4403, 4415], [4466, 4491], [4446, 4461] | 0.9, 19.2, 18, 19.2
